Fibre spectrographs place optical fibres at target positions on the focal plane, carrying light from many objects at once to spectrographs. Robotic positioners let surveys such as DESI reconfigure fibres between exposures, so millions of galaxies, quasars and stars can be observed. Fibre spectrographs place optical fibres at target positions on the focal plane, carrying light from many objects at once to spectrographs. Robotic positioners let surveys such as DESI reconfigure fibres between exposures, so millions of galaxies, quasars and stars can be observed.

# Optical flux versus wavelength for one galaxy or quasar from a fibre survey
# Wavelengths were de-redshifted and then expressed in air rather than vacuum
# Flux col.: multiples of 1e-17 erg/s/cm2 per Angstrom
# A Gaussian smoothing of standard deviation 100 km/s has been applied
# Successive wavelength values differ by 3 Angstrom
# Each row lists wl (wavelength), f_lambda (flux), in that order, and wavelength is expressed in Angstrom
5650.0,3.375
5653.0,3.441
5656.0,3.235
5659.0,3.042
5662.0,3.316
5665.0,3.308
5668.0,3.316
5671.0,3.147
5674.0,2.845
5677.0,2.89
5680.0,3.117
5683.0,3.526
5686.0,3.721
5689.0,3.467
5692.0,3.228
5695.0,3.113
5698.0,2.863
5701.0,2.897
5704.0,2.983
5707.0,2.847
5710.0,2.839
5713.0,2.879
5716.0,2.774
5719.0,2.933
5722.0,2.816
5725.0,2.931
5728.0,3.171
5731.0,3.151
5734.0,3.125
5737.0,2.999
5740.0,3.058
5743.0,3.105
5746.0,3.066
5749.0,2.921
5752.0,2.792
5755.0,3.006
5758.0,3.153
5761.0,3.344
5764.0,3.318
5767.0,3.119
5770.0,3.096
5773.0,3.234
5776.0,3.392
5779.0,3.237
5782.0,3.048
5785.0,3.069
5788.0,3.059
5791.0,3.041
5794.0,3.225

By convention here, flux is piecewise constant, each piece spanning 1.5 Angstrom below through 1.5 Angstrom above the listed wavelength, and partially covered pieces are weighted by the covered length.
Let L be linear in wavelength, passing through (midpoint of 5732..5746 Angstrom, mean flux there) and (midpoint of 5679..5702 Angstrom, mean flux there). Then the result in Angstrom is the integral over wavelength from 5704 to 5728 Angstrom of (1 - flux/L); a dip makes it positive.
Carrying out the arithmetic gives 2.06 Angstrom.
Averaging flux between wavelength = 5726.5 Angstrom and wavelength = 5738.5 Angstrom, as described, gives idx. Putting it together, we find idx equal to 3.11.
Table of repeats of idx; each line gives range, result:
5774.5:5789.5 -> 3.16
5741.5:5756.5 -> 2.98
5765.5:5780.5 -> 3.22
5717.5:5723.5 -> 2.87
